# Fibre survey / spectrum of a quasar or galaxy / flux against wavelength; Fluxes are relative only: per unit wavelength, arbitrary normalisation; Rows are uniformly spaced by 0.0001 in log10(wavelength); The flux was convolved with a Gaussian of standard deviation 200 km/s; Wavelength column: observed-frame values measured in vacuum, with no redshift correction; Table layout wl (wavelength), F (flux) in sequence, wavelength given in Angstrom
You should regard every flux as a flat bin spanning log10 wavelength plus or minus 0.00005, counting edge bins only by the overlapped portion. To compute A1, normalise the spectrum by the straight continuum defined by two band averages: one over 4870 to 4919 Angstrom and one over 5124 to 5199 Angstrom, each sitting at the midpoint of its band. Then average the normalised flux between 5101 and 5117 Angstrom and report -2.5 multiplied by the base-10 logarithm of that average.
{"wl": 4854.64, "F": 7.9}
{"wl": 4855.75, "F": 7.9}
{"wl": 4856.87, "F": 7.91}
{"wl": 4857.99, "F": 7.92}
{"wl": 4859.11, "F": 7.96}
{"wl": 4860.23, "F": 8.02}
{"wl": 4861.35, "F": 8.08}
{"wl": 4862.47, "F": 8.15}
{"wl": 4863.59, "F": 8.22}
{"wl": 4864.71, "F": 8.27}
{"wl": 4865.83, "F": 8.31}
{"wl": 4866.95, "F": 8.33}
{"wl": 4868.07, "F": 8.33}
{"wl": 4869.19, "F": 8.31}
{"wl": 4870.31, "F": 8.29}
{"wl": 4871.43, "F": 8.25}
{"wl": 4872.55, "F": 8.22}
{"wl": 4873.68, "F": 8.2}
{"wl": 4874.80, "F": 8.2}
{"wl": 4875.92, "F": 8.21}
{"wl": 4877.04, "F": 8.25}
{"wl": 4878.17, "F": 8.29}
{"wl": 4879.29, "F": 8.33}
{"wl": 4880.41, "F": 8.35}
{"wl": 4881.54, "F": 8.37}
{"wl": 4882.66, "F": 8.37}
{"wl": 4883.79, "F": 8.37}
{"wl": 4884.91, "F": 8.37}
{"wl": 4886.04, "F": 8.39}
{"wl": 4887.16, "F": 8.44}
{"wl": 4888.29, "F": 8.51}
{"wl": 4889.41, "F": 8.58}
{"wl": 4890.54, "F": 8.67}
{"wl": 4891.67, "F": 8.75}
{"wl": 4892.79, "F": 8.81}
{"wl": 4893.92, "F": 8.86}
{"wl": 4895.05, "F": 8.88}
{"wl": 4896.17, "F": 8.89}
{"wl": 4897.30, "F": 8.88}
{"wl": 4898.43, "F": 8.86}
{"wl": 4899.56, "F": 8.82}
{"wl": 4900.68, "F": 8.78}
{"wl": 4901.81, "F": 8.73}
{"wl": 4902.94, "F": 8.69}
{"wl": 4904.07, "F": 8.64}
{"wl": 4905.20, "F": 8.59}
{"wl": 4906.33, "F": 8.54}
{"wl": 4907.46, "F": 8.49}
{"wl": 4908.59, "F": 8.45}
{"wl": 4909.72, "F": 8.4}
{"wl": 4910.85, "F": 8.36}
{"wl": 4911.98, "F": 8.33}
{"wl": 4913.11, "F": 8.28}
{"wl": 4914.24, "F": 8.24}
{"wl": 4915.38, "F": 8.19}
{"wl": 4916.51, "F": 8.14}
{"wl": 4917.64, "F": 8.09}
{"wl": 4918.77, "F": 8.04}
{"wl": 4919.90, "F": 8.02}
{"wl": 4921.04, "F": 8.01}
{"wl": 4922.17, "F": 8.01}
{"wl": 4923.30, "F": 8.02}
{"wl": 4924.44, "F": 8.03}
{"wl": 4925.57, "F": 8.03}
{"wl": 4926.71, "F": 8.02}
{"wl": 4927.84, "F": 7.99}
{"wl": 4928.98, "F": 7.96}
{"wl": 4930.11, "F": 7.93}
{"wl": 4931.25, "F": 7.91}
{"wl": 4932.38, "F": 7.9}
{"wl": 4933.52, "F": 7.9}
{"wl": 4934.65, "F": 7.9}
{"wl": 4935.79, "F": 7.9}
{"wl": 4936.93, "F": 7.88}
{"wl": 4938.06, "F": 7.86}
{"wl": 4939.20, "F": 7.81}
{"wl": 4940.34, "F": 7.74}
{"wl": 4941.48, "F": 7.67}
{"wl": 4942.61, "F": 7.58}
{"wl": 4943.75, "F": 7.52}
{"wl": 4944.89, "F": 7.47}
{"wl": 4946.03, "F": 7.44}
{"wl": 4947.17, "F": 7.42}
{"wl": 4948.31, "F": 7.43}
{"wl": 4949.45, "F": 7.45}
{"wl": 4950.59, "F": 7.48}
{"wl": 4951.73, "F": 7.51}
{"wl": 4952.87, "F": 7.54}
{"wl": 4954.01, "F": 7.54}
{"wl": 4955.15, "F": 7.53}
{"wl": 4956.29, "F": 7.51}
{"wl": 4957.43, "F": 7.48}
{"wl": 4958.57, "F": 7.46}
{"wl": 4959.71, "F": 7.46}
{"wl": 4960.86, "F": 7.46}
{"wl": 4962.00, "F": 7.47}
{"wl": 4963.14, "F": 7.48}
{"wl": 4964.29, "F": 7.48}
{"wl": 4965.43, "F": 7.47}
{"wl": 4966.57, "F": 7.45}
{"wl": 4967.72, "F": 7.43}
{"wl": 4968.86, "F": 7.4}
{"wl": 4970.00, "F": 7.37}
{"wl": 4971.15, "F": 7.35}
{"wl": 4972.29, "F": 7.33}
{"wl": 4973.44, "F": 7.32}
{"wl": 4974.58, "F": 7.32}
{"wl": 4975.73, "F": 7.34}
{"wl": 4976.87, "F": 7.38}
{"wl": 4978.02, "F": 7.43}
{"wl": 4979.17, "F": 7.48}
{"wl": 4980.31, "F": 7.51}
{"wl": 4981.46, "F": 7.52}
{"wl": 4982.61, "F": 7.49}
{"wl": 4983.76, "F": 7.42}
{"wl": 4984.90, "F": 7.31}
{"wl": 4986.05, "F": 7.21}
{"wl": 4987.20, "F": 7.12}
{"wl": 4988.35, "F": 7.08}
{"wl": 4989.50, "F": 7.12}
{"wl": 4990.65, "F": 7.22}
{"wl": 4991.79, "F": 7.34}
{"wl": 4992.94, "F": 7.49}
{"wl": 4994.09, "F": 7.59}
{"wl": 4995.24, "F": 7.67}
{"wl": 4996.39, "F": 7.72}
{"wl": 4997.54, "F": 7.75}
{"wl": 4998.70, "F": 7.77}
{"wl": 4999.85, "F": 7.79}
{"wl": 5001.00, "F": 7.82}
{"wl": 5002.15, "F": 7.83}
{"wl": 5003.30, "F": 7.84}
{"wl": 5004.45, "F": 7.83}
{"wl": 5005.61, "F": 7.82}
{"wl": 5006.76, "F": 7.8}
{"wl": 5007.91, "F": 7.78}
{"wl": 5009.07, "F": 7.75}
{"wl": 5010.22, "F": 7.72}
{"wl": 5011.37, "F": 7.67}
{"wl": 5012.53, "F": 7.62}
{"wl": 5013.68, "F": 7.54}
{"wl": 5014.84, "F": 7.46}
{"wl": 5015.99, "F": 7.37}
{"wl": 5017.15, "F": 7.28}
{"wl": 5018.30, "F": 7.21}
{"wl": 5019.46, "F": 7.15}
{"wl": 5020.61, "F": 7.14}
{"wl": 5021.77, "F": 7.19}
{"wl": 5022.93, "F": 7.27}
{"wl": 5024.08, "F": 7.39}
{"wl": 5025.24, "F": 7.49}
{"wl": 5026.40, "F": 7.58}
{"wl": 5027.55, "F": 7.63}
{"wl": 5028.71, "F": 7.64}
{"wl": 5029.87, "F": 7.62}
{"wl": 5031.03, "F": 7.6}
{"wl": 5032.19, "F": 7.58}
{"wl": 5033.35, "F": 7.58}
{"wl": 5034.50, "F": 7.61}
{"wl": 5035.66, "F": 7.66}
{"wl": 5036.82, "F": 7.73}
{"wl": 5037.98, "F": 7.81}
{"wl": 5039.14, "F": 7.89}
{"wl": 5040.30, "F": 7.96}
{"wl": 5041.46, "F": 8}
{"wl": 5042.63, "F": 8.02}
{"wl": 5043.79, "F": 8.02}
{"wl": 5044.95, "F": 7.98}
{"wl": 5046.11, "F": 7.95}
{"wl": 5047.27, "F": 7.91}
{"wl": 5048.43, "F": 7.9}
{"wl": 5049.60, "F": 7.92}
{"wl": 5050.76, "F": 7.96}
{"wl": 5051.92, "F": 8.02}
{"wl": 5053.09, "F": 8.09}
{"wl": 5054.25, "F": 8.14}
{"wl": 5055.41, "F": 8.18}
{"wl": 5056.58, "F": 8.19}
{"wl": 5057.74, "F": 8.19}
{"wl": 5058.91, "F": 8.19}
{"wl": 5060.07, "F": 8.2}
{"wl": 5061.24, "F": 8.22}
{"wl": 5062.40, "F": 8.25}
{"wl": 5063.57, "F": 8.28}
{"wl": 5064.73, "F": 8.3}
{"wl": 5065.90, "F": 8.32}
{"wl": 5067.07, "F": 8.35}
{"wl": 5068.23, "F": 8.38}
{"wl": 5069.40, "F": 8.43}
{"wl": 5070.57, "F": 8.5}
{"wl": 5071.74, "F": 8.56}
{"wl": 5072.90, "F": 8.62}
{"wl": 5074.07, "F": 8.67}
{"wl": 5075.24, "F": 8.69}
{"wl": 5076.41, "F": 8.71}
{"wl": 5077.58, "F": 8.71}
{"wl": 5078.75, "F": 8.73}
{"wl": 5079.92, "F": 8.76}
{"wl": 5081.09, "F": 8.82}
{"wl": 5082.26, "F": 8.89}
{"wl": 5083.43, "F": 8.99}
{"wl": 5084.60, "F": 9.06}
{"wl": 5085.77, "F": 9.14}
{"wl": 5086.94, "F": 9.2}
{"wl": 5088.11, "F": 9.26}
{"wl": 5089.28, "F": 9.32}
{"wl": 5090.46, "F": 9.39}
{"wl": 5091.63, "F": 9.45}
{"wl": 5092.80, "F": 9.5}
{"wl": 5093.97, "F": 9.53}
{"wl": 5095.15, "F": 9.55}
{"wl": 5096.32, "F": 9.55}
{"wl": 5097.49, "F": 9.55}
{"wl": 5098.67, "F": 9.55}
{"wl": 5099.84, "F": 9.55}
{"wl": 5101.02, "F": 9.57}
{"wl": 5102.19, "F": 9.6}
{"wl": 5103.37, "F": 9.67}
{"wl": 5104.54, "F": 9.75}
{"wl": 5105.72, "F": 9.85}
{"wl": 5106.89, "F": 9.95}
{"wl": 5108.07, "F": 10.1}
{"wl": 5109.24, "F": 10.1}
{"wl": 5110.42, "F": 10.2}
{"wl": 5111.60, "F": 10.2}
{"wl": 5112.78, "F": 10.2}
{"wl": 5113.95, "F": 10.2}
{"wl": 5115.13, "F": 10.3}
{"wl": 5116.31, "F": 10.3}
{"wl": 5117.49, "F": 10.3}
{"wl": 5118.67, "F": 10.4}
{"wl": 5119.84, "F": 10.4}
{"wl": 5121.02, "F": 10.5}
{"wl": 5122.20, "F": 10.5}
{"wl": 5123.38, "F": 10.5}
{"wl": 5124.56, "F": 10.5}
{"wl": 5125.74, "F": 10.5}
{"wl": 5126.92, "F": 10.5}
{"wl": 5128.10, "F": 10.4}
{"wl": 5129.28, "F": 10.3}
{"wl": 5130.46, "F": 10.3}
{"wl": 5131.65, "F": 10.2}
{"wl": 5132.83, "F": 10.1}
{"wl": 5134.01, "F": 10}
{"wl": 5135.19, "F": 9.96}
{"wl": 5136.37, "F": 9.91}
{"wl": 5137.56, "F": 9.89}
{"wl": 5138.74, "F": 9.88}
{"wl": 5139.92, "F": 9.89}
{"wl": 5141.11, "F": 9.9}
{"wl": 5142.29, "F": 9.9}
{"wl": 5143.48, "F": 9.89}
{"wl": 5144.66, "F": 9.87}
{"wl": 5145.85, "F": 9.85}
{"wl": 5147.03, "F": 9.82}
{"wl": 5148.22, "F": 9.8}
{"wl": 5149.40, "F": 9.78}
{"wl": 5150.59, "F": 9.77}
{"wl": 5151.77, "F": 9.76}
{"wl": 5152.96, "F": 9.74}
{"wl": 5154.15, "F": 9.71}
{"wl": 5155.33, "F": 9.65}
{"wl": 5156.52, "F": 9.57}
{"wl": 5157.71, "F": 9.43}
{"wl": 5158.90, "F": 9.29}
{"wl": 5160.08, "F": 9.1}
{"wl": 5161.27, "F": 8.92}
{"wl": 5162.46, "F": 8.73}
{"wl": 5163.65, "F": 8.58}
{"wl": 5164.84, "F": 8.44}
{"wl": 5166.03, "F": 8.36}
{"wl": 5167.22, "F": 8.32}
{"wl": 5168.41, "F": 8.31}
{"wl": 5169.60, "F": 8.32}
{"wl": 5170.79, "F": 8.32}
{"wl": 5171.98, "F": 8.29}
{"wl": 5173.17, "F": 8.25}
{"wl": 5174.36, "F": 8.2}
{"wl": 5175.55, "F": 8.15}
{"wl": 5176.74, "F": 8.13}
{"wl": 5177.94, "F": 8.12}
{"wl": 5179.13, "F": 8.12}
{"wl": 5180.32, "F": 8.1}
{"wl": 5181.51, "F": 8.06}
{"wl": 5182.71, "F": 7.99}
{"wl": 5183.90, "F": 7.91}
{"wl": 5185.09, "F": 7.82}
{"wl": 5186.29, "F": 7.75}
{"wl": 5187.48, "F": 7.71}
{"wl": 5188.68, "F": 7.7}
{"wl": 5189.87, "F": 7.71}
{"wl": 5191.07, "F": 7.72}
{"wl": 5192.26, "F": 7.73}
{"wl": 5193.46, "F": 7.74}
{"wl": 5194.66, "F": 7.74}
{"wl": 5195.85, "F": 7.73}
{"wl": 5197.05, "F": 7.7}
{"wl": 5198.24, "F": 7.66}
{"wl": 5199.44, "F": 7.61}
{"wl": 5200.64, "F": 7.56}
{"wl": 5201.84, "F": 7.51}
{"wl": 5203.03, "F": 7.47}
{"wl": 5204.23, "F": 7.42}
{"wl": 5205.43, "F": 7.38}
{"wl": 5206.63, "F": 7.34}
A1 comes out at -0.13 mag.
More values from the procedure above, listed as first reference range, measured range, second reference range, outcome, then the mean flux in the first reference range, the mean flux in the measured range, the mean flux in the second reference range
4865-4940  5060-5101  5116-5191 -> 0.01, 8.31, 8.9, 9.26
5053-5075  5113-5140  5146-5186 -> -0.19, 8.33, 10.3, 8.76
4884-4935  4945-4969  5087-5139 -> 0.17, 8.37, 7.47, 9.98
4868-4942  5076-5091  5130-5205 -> -0.05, 8.29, 9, 8.73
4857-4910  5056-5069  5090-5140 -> 0.17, 8.43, 8.27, 10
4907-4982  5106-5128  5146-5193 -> -0.22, 7.73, 10.3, 8.6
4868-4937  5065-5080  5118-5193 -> 0.04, 8.33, 8.56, 9.19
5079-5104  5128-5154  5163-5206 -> -0.16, 9.32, 9.94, 7.93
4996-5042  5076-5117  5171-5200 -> -0.22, 7.62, 9.53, 7.91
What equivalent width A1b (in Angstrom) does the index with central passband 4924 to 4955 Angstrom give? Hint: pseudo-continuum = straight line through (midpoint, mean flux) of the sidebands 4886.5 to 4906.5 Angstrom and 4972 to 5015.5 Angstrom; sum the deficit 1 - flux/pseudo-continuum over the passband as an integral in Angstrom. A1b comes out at 1.8 Angstrom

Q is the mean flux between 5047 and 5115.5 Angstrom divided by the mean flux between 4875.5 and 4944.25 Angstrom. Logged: 1.1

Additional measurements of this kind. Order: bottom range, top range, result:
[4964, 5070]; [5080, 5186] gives 1.23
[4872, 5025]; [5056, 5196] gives 1.17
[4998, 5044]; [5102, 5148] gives 1.33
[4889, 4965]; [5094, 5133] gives 1.25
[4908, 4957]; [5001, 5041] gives 0.97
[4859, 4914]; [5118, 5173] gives 1.14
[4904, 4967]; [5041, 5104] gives 1.11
